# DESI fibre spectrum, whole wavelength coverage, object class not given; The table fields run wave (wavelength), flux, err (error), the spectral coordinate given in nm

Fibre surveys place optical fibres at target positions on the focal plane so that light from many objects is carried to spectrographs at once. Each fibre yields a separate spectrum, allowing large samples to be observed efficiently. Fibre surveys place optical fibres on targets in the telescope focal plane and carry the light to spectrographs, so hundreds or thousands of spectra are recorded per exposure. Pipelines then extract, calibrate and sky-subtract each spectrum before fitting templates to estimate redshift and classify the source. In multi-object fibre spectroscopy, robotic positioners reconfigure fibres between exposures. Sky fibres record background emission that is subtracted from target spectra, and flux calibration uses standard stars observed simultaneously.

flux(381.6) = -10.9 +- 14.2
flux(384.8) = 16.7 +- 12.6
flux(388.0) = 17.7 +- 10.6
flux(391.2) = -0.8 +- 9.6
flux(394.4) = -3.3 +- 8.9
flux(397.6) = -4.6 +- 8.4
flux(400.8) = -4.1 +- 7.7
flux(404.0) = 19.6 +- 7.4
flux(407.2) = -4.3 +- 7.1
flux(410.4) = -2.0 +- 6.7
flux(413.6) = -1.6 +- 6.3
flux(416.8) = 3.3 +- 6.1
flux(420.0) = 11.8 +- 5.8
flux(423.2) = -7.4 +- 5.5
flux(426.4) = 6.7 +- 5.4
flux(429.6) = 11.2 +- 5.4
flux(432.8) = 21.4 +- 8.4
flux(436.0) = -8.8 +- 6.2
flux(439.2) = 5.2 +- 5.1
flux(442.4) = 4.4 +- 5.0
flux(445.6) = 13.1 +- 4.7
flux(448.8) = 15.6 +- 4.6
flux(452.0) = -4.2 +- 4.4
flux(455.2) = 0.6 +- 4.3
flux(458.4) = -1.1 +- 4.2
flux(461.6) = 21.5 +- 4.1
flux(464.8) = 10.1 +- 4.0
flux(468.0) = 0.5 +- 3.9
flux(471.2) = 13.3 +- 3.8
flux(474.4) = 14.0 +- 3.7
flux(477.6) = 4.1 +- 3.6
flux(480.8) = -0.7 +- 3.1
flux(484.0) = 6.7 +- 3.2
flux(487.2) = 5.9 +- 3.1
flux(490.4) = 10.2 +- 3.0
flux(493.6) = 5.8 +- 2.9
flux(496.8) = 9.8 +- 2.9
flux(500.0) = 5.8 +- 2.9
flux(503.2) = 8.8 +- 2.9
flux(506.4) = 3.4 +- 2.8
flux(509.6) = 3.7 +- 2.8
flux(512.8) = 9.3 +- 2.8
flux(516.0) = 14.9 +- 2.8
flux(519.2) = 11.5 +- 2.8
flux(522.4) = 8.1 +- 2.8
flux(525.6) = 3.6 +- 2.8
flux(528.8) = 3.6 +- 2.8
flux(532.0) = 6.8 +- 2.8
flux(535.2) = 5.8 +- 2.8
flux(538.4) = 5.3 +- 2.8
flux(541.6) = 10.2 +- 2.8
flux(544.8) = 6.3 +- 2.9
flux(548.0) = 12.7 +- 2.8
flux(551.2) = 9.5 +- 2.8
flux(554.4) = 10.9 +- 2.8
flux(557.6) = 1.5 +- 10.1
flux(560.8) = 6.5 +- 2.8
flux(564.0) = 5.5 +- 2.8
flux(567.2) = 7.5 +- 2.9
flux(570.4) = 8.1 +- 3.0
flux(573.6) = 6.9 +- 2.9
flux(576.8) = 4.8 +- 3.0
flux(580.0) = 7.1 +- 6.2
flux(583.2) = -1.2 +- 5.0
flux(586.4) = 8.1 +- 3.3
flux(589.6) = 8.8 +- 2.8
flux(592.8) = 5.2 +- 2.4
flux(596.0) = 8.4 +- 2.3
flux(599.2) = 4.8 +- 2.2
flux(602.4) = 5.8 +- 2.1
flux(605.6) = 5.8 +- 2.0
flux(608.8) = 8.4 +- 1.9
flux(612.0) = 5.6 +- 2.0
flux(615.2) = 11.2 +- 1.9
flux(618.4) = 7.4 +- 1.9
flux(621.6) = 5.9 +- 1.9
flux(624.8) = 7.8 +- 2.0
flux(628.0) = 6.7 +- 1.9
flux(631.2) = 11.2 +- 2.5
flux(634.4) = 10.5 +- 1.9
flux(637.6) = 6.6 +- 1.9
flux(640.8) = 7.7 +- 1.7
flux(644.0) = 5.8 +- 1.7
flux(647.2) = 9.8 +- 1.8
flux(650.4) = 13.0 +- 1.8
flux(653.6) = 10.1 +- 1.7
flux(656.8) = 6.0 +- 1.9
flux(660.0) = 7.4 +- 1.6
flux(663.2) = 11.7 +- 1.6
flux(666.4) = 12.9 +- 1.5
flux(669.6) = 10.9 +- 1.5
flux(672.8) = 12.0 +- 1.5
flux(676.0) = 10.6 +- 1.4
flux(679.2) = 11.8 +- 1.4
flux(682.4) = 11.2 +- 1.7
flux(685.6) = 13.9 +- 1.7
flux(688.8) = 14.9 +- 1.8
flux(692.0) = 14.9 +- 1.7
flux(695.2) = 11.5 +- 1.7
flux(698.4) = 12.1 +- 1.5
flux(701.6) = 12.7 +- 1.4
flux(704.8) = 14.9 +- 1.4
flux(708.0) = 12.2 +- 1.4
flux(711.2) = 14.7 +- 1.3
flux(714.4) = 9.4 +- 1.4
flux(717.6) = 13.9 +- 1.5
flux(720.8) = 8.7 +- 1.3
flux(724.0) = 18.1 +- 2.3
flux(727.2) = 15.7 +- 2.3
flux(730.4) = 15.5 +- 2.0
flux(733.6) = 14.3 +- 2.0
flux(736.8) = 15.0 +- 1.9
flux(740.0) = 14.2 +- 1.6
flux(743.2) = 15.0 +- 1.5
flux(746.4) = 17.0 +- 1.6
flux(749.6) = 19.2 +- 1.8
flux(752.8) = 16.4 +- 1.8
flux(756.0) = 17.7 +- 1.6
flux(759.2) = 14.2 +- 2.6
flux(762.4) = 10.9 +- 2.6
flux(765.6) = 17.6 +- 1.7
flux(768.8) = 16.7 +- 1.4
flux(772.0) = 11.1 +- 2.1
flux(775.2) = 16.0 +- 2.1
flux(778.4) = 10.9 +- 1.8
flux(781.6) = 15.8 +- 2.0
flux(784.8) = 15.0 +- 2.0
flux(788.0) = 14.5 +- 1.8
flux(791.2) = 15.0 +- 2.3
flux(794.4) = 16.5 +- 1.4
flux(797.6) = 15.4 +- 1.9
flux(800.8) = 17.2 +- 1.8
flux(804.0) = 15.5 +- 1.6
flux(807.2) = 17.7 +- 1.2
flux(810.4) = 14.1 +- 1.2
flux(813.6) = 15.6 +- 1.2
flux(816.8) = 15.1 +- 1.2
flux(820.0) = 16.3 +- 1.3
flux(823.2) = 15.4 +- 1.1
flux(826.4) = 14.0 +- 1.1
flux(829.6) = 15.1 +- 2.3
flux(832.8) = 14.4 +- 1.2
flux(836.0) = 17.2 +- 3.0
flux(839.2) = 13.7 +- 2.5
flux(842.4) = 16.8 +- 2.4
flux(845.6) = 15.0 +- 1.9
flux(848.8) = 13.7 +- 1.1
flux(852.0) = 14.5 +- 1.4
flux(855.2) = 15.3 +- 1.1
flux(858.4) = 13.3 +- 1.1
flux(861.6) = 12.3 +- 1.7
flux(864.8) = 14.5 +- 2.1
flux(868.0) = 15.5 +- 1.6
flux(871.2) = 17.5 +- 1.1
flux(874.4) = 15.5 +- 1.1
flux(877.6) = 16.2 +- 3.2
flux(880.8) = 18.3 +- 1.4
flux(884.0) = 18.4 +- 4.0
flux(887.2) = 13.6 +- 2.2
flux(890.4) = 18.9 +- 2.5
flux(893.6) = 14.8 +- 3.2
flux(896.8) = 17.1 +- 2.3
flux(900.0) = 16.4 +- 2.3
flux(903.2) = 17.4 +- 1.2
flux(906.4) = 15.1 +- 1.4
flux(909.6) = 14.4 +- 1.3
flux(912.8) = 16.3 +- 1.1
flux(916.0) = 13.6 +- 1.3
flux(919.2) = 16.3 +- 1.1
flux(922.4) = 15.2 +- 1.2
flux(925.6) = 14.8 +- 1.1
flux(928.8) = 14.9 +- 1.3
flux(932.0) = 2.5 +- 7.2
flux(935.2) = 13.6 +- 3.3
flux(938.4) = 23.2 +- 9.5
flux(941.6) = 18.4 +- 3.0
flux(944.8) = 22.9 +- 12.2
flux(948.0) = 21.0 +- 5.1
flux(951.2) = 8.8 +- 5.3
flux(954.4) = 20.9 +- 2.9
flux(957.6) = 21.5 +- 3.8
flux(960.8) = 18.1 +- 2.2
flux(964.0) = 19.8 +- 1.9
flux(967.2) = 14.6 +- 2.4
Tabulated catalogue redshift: 0.659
